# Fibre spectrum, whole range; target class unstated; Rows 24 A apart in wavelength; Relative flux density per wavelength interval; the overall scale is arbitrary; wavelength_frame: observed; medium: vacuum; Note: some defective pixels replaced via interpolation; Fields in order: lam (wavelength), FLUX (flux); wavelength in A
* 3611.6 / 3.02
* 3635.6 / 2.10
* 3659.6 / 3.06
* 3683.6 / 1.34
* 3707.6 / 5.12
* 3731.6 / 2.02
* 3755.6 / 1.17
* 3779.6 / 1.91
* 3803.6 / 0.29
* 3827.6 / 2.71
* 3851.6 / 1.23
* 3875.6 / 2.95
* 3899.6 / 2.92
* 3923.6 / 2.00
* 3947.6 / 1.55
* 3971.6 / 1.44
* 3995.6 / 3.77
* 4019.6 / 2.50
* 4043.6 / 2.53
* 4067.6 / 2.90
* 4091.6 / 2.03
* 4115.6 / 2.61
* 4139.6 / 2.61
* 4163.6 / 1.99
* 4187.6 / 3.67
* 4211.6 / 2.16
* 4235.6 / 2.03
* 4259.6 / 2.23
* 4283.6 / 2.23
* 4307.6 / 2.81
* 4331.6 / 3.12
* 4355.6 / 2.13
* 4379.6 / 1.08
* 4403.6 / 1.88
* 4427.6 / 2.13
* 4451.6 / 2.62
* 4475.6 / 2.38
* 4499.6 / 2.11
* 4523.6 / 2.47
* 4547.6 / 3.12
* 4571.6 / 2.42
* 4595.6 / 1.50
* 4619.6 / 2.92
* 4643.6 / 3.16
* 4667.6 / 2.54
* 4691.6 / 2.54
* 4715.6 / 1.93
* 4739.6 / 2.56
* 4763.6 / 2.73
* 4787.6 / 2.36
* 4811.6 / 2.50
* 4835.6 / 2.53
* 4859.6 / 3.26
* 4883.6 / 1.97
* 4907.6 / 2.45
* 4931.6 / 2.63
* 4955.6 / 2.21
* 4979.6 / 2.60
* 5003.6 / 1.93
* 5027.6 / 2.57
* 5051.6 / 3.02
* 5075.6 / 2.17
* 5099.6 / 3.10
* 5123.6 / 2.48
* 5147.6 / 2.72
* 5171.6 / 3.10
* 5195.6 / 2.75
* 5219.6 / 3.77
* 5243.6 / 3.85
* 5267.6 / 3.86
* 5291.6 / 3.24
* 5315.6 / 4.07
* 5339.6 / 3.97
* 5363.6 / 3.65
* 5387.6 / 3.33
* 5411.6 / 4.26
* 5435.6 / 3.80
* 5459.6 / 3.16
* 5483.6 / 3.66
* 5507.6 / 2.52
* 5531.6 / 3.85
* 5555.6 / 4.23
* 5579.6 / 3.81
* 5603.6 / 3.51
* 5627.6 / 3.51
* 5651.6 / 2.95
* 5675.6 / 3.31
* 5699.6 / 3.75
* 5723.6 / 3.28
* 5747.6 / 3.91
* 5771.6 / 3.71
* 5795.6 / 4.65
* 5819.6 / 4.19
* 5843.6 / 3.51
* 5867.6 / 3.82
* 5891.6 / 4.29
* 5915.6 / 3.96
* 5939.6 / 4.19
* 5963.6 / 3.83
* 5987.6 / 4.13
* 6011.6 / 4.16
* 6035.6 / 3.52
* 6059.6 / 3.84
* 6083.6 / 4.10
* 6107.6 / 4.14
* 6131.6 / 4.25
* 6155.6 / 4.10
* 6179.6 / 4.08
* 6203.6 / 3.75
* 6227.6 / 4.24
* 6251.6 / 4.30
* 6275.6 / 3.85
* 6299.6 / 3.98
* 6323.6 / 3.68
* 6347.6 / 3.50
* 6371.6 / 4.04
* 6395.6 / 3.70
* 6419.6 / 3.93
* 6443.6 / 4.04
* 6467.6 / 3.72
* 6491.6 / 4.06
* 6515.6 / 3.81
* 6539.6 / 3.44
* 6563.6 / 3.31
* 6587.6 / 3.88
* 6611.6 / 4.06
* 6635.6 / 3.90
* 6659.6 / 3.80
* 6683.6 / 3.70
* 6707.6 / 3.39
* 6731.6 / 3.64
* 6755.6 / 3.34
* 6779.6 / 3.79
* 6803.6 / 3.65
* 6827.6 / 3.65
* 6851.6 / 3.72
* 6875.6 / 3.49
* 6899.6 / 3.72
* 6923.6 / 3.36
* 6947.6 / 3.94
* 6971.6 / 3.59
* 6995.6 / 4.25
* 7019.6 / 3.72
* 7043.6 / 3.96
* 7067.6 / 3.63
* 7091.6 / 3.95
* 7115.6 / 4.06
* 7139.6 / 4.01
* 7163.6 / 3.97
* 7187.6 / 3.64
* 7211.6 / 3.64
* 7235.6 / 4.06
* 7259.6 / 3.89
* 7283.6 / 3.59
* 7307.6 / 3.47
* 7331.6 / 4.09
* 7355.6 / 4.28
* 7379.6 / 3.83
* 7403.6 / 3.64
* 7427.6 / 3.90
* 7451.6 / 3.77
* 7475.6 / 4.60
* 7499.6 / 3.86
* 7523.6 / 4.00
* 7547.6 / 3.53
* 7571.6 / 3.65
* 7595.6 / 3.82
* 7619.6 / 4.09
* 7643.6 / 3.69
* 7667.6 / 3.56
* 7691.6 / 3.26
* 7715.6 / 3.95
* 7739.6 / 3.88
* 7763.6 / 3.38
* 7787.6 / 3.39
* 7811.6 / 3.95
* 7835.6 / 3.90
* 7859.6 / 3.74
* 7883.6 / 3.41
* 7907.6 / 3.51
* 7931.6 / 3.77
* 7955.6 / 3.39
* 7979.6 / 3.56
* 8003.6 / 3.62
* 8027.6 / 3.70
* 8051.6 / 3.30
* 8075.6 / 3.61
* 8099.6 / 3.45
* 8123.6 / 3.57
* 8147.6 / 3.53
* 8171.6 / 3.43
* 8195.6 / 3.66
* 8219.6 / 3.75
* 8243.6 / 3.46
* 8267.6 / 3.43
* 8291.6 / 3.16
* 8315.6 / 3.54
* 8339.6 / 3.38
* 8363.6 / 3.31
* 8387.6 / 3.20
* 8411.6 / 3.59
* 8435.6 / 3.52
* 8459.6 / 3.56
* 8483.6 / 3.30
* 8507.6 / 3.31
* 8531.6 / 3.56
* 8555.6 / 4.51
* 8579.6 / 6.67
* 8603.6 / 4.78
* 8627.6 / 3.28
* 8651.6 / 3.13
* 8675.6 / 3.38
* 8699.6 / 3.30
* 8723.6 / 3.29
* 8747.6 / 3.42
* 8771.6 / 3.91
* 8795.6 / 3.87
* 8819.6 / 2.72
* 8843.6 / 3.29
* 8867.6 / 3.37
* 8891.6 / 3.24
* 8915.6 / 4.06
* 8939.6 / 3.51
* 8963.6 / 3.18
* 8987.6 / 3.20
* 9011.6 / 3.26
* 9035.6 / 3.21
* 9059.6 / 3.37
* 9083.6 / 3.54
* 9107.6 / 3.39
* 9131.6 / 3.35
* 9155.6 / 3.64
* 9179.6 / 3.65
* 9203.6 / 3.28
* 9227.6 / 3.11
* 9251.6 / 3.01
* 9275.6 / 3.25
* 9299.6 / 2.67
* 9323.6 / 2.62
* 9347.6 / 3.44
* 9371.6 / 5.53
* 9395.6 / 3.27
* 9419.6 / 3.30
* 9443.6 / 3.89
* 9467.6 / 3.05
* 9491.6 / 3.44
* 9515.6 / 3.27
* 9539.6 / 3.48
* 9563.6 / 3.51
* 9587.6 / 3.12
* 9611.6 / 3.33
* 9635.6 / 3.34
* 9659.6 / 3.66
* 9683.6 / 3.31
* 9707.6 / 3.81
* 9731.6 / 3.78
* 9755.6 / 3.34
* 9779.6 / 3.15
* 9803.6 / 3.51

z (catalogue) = 0.31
